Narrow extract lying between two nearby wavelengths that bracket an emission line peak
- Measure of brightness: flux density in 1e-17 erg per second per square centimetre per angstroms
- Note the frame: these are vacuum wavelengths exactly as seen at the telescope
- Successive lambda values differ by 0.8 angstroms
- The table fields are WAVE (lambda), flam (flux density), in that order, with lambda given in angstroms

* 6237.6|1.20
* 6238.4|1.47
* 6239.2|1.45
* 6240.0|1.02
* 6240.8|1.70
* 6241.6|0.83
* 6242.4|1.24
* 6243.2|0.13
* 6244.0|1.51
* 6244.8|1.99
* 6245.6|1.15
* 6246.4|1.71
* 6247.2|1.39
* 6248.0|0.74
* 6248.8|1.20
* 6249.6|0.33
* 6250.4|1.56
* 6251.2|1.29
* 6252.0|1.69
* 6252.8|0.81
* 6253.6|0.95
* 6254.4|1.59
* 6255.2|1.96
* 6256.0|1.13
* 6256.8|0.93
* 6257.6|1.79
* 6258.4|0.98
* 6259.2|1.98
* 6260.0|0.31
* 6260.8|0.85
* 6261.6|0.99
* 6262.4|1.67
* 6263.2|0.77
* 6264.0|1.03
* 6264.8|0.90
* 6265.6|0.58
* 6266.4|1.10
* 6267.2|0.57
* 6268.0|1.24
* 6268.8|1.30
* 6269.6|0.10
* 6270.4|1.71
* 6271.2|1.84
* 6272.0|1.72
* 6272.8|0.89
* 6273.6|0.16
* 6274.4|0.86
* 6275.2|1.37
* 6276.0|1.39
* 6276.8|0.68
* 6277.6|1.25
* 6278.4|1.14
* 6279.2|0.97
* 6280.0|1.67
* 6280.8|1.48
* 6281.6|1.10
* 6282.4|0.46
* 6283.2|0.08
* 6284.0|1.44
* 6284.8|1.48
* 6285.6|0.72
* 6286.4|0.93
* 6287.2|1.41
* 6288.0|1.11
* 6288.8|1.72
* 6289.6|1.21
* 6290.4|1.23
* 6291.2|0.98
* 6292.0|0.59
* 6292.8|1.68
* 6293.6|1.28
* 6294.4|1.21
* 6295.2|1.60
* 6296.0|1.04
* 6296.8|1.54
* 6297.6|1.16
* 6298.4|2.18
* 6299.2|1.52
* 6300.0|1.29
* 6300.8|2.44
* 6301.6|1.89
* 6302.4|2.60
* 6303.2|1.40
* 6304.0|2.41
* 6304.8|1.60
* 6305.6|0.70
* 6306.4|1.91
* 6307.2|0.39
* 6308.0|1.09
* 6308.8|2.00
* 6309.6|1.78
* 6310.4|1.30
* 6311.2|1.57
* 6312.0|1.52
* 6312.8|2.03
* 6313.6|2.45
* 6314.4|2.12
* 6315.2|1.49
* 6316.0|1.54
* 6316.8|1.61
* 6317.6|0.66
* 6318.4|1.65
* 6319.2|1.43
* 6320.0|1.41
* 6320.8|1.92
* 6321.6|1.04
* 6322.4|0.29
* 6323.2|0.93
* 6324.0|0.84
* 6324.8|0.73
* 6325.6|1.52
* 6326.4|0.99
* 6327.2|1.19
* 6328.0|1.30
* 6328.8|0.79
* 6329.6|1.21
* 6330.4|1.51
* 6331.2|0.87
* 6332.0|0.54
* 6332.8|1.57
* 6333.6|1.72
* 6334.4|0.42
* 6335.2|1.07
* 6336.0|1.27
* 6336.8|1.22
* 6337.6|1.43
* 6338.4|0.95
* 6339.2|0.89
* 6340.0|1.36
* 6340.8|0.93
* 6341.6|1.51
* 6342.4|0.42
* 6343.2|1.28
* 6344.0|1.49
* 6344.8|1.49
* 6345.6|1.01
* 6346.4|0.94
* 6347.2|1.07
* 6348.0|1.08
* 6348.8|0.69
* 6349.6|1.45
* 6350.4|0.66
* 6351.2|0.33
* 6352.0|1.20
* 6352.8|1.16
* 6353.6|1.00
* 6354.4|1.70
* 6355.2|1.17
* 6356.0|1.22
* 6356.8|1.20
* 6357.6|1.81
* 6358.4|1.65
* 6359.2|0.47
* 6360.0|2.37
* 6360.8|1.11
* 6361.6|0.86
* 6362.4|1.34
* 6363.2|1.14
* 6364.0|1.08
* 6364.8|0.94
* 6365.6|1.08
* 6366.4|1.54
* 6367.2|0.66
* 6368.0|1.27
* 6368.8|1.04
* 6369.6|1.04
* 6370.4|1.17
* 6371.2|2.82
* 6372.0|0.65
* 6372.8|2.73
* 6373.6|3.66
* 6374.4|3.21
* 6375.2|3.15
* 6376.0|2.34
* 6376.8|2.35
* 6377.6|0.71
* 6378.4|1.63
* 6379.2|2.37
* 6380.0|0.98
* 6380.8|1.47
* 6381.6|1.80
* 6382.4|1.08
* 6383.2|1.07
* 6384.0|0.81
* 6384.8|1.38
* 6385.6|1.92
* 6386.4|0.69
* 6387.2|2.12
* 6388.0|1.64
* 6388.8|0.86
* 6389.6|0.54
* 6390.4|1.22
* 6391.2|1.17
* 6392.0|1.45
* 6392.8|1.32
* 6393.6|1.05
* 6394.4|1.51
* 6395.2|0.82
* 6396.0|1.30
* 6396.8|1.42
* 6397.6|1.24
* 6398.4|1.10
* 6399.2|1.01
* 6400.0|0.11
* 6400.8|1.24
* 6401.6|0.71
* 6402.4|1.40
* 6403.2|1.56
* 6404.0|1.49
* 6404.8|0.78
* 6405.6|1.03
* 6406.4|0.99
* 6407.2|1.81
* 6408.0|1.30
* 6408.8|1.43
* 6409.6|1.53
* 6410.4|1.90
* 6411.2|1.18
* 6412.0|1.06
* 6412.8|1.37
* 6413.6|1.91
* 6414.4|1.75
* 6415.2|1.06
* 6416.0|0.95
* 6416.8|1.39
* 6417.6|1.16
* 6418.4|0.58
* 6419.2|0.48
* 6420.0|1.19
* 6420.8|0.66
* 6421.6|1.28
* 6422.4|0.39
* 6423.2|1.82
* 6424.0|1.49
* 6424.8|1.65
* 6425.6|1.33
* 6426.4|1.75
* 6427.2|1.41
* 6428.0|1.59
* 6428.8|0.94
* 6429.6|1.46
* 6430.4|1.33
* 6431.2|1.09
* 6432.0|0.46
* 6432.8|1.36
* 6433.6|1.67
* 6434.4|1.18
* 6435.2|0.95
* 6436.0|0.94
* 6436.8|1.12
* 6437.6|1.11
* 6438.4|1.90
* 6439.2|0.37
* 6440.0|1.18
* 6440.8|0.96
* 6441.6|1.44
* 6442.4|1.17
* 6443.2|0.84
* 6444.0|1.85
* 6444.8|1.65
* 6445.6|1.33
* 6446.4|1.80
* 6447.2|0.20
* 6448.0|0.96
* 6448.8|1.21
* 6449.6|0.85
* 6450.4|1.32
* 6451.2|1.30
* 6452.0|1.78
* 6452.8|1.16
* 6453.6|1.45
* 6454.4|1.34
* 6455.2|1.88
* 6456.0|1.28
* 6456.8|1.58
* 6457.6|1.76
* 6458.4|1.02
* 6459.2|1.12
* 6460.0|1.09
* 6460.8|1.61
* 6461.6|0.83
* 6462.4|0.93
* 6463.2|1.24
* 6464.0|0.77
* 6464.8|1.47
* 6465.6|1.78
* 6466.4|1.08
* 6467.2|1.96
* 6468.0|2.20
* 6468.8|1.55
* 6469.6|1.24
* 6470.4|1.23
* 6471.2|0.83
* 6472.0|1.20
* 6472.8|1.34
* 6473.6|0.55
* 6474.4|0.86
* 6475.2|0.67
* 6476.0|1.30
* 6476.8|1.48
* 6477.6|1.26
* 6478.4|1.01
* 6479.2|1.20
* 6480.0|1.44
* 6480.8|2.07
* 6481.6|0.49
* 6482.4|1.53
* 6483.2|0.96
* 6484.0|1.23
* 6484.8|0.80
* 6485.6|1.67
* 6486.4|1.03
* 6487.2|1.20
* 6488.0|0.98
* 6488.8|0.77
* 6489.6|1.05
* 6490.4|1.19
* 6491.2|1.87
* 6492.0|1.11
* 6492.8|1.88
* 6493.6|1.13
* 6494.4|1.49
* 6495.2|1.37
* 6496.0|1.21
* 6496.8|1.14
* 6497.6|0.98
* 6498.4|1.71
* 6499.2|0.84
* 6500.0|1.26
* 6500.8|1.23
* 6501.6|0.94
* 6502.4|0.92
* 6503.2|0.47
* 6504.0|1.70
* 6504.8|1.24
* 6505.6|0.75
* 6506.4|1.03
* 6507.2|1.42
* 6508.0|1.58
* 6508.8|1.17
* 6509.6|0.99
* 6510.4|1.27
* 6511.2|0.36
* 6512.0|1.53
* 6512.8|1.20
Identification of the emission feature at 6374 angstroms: [O III] 5007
